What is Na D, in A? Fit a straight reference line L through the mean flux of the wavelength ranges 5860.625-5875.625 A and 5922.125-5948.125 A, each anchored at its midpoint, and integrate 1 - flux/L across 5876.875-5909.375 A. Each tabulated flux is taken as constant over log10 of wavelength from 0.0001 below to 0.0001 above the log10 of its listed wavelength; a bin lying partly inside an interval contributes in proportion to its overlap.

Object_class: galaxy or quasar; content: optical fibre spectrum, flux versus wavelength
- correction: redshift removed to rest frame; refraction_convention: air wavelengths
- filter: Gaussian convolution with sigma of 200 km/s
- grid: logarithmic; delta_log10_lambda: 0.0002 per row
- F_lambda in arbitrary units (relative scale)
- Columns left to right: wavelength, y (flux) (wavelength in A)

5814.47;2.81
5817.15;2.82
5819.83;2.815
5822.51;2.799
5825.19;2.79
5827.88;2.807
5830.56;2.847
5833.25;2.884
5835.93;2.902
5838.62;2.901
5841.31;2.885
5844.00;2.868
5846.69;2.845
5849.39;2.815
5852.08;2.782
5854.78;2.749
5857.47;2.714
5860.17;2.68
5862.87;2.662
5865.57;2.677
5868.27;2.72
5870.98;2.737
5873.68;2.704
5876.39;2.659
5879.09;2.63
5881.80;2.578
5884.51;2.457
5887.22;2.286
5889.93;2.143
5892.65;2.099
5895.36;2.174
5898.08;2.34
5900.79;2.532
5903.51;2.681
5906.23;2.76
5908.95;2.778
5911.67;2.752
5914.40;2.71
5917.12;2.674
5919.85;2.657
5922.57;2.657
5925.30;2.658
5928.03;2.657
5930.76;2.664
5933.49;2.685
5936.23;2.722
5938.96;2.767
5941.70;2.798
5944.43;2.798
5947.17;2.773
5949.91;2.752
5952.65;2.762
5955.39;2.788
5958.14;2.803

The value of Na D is 3.05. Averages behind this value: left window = 2.7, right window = 2.72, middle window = 2.45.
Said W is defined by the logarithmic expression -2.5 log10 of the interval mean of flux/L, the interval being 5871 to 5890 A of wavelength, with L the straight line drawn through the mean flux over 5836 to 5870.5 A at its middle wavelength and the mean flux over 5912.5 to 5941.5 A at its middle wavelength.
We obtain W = 0.09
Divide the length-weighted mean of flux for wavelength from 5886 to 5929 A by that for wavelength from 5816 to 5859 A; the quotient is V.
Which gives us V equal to 0.90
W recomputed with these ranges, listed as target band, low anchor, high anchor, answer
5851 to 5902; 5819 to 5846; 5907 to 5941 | 0.10 mag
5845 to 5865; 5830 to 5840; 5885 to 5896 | -0.04 mag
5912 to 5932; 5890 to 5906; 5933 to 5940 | -0.03 mag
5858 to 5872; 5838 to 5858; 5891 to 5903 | -0.02 mag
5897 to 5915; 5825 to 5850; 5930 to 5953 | 0.05 mag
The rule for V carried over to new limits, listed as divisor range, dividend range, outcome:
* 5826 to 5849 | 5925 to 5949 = 0.95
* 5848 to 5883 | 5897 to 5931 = 0.98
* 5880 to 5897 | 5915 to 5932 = 1.16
